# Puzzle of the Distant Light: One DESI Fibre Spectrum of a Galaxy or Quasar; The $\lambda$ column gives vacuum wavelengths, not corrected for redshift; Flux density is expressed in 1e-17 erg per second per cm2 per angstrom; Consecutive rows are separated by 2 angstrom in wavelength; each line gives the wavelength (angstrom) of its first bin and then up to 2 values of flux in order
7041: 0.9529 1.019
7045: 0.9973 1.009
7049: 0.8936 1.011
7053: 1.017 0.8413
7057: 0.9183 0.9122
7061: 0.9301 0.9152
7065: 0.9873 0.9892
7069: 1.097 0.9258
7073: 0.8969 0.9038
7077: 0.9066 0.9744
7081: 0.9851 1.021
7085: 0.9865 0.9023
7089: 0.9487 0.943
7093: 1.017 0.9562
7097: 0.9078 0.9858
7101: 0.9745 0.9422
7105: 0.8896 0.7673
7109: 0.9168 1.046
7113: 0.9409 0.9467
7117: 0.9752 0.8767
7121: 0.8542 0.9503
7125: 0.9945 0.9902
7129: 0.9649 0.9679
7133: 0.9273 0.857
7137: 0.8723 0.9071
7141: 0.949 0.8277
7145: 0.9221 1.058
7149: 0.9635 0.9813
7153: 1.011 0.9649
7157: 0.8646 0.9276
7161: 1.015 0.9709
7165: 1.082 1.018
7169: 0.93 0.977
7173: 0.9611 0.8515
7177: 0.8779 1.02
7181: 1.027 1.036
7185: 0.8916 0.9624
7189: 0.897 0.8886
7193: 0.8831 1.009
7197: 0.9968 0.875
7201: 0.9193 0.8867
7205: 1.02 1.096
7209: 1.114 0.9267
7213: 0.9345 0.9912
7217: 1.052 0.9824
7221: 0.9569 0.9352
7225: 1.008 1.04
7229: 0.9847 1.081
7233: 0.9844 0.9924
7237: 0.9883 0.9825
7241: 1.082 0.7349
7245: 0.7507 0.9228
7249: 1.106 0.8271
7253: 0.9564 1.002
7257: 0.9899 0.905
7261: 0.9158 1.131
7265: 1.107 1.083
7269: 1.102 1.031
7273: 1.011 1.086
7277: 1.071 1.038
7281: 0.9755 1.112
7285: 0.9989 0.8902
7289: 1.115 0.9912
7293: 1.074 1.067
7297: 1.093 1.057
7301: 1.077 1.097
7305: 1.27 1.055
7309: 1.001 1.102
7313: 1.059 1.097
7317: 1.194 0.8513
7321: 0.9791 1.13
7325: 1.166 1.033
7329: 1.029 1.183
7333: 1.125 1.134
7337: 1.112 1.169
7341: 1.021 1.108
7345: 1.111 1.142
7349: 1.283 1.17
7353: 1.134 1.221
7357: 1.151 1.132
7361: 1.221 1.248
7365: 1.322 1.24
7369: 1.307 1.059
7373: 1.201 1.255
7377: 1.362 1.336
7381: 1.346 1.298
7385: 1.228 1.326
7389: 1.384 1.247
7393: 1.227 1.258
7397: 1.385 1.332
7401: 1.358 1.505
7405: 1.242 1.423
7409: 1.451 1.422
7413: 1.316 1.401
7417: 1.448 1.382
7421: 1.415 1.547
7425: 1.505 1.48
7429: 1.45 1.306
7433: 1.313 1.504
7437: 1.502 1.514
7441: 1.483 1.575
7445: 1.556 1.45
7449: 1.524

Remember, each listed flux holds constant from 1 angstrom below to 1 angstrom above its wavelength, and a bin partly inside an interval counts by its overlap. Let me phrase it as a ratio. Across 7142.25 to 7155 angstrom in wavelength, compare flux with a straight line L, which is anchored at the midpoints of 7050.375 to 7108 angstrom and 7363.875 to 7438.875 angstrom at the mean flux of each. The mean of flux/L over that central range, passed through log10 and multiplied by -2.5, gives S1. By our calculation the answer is 0.077 mag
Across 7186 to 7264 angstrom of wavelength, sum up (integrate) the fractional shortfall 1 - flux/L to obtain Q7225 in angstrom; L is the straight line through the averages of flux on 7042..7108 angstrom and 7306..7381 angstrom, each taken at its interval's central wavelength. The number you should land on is 7.0 angstrom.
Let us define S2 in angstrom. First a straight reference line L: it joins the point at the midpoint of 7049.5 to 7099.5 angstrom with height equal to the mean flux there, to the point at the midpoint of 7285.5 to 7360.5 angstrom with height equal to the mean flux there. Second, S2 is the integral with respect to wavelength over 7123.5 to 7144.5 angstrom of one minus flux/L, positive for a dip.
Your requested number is 1.3 angstrom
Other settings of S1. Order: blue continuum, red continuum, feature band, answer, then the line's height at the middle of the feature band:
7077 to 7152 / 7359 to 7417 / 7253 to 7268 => 0.13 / 1.14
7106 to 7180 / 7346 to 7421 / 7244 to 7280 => 0.12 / 1.12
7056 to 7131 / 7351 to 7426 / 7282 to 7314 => 0.13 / 1.2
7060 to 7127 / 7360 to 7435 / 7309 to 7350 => 0.14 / 1.25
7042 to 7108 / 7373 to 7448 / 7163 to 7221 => 0.14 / 1.1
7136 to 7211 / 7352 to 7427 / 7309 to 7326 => 0.12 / 1.2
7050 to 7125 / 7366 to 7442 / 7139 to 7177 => 0.09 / 1.04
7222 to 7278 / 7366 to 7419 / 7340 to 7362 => 0.07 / 1.23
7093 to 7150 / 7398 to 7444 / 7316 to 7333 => 0.18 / 1.27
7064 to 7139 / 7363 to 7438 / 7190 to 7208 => 0.13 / 1.08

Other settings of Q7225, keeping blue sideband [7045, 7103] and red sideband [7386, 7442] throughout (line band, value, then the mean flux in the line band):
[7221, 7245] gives 3.9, 0.972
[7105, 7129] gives 1.9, 0.932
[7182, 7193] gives 1.7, 0.93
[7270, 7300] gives 4.6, 1.04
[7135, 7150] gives 1.7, 0.924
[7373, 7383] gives 0.3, 1.31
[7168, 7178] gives 1.5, 0.919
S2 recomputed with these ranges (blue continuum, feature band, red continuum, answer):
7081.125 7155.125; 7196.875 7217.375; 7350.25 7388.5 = 1.4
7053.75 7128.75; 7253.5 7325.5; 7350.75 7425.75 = 8.3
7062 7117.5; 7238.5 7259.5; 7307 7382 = 2.8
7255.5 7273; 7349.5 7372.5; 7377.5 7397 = 0.8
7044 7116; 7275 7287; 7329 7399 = 1.1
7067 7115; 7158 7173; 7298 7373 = 0.3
